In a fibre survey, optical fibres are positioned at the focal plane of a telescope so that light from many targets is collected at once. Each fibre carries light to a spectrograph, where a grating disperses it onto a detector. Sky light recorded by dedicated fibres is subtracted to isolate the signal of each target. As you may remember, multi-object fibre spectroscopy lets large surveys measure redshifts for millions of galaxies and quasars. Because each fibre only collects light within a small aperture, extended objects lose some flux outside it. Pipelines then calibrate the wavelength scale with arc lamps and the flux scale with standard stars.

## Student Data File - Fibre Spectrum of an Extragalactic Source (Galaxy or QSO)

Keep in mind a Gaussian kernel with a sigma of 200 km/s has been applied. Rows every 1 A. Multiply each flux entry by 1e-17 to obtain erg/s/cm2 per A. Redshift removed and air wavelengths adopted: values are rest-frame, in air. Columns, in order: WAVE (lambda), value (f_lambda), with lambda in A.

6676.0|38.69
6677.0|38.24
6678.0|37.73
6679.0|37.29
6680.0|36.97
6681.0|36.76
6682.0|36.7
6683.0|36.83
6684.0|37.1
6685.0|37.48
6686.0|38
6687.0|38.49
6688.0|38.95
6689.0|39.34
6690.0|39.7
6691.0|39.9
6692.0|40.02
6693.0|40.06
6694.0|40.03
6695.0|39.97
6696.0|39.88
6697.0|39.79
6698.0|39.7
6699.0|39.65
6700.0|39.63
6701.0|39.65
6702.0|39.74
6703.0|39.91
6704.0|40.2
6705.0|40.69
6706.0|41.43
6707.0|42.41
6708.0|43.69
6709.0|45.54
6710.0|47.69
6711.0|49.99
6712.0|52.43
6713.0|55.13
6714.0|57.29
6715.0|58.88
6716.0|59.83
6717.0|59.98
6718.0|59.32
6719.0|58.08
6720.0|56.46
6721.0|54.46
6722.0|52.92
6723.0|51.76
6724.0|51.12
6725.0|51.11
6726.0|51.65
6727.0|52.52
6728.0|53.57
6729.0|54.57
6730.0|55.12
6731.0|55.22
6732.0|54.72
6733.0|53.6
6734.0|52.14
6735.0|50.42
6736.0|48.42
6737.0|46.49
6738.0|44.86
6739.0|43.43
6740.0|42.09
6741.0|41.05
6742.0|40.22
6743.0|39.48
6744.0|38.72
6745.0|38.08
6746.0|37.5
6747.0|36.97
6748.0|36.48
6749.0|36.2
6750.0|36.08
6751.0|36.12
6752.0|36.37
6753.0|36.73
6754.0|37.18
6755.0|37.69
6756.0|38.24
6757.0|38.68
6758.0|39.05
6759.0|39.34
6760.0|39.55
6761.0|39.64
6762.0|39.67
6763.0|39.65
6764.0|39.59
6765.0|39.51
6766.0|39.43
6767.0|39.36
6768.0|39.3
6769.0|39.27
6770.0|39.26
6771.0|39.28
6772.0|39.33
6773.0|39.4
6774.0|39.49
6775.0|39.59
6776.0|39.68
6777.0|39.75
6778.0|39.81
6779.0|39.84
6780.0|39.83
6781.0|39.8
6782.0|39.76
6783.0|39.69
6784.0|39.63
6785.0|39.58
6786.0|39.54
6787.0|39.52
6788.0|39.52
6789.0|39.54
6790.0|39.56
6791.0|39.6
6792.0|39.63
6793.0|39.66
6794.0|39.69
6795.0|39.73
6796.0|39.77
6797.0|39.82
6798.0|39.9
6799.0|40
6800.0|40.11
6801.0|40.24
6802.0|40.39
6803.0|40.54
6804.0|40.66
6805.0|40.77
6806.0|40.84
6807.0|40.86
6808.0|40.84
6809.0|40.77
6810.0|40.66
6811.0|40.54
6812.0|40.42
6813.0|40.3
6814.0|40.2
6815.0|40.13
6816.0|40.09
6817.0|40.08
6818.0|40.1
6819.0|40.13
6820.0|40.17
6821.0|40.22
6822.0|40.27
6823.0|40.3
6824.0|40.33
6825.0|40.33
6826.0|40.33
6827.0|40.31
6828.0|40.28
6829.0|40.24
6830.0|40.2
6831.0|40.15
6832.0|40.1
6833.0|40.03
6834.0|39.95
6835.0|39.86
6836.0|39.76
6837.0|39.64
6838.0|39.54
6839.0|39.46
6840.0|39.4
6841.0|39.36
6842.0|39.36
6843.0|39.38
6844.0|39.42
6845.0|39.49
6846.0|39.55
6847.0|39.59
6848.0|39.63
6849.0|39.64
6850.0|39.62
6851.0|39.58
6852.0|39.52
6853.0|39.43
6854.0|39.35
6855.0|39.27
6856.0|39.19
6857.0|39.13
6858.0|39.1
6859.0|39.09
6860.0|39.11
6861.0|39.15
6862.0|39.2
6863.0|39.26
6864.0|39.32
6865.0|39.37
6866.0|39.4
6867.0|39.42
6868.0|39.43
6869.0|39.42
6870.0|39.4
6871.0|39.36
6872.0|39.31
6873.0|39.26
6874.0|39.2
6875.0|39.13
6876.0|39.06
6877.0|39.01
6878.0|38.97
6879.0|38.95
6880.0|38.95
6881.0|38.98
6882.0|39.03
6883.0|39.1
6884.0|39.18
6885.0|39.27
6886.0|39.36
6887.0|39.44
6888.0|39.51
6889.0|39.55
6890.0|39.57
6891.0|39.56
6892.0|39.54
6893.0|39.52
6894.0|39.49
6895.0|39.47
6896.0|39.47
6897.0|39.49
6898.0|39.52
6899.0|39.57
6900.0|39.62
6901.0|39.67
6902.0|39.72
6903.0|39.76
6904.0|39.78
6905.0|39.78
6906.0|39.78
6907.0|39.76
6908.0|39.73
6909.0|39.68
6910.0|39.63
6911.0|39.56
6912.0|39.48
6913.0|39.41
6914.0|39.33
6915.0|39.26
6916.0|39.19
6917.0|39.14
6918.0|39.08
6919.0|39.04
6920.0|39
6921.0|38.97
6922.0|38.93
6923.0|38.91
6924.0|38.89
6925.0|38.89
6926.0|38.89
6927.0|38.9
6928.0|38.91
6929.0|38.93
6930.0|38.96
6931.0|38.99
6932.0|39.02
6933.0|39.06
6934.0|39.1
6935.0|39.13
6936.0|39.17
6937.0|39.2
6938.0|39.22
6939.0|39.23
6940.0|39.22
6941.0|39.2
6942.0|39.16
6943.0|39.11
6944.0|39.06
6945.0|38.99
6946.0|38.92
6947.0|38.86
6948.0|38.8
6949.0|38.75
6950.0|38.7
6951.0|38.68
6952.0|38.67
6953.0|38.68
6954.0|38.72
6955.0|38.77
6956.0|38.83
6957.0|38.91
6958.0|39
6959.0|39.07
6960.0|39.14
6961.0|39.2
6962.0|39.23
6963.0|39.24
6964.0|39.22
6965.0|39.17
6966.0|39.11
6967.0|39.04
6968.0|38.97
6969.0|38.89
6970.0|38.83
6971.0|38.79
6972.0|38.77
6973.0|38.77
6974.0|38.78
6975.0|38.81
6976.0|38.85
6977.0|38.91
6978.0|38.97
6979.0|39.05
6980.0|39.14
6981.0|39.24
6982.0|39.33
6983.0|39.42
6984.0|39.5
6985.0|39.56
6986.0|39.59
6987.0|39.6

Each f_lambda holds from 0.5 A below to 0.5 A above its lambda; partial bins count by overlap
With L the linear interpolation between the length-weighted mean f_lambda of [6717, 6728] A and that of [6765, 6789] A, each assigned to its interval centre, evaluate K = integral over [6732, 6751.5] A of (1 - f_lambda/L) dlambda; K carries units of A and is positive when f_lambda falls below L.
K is 2.71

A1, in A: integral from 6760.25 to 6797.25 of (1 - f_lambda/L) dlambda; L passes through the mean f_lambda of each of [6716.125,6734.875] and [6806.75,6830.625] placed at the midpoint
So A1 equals 5.4 A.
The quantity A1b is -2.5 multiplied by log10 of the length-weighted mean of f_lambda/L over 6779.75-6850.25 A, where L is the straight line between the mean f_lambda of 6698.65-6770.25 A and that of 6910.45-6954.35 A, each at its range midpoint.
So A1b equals 0.069 mag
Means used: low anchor 45.1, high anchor 39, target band 40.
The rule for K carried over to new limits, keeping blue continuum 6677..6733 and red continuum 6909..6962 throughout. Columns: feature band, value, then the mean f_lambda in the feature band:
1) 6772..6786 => 1.3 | 39.7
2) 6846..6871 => 1.2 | 39.4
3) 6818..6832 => 0.7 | 40.2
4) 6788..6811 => 1.5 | 40.2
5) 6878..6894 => 0.5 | 39.3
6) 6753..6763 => 1.2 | 38.7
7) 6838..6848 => 0.5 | 39.5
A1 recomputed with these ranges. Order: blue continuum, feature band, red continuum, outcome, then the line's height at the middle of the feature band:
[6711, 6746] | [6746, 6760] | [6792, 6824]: 2.99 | 47.6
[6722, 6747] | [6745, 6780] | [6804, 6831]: 5.09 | 45.2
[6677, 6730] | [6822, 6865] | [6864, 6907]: 1.16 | 40.7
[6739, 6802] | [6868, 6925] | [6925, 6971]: -0.44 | 39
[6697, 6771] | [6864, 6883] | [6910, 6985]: 0.86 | 41.1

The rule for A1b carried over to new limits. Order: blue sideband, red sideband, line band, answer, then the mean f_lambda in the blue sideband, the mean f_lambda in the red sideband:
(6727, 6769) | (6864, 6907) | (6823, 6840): 0.014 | 42.3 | 39.4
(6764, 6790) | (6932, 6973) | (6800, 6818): -0.028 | 39.5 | 39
